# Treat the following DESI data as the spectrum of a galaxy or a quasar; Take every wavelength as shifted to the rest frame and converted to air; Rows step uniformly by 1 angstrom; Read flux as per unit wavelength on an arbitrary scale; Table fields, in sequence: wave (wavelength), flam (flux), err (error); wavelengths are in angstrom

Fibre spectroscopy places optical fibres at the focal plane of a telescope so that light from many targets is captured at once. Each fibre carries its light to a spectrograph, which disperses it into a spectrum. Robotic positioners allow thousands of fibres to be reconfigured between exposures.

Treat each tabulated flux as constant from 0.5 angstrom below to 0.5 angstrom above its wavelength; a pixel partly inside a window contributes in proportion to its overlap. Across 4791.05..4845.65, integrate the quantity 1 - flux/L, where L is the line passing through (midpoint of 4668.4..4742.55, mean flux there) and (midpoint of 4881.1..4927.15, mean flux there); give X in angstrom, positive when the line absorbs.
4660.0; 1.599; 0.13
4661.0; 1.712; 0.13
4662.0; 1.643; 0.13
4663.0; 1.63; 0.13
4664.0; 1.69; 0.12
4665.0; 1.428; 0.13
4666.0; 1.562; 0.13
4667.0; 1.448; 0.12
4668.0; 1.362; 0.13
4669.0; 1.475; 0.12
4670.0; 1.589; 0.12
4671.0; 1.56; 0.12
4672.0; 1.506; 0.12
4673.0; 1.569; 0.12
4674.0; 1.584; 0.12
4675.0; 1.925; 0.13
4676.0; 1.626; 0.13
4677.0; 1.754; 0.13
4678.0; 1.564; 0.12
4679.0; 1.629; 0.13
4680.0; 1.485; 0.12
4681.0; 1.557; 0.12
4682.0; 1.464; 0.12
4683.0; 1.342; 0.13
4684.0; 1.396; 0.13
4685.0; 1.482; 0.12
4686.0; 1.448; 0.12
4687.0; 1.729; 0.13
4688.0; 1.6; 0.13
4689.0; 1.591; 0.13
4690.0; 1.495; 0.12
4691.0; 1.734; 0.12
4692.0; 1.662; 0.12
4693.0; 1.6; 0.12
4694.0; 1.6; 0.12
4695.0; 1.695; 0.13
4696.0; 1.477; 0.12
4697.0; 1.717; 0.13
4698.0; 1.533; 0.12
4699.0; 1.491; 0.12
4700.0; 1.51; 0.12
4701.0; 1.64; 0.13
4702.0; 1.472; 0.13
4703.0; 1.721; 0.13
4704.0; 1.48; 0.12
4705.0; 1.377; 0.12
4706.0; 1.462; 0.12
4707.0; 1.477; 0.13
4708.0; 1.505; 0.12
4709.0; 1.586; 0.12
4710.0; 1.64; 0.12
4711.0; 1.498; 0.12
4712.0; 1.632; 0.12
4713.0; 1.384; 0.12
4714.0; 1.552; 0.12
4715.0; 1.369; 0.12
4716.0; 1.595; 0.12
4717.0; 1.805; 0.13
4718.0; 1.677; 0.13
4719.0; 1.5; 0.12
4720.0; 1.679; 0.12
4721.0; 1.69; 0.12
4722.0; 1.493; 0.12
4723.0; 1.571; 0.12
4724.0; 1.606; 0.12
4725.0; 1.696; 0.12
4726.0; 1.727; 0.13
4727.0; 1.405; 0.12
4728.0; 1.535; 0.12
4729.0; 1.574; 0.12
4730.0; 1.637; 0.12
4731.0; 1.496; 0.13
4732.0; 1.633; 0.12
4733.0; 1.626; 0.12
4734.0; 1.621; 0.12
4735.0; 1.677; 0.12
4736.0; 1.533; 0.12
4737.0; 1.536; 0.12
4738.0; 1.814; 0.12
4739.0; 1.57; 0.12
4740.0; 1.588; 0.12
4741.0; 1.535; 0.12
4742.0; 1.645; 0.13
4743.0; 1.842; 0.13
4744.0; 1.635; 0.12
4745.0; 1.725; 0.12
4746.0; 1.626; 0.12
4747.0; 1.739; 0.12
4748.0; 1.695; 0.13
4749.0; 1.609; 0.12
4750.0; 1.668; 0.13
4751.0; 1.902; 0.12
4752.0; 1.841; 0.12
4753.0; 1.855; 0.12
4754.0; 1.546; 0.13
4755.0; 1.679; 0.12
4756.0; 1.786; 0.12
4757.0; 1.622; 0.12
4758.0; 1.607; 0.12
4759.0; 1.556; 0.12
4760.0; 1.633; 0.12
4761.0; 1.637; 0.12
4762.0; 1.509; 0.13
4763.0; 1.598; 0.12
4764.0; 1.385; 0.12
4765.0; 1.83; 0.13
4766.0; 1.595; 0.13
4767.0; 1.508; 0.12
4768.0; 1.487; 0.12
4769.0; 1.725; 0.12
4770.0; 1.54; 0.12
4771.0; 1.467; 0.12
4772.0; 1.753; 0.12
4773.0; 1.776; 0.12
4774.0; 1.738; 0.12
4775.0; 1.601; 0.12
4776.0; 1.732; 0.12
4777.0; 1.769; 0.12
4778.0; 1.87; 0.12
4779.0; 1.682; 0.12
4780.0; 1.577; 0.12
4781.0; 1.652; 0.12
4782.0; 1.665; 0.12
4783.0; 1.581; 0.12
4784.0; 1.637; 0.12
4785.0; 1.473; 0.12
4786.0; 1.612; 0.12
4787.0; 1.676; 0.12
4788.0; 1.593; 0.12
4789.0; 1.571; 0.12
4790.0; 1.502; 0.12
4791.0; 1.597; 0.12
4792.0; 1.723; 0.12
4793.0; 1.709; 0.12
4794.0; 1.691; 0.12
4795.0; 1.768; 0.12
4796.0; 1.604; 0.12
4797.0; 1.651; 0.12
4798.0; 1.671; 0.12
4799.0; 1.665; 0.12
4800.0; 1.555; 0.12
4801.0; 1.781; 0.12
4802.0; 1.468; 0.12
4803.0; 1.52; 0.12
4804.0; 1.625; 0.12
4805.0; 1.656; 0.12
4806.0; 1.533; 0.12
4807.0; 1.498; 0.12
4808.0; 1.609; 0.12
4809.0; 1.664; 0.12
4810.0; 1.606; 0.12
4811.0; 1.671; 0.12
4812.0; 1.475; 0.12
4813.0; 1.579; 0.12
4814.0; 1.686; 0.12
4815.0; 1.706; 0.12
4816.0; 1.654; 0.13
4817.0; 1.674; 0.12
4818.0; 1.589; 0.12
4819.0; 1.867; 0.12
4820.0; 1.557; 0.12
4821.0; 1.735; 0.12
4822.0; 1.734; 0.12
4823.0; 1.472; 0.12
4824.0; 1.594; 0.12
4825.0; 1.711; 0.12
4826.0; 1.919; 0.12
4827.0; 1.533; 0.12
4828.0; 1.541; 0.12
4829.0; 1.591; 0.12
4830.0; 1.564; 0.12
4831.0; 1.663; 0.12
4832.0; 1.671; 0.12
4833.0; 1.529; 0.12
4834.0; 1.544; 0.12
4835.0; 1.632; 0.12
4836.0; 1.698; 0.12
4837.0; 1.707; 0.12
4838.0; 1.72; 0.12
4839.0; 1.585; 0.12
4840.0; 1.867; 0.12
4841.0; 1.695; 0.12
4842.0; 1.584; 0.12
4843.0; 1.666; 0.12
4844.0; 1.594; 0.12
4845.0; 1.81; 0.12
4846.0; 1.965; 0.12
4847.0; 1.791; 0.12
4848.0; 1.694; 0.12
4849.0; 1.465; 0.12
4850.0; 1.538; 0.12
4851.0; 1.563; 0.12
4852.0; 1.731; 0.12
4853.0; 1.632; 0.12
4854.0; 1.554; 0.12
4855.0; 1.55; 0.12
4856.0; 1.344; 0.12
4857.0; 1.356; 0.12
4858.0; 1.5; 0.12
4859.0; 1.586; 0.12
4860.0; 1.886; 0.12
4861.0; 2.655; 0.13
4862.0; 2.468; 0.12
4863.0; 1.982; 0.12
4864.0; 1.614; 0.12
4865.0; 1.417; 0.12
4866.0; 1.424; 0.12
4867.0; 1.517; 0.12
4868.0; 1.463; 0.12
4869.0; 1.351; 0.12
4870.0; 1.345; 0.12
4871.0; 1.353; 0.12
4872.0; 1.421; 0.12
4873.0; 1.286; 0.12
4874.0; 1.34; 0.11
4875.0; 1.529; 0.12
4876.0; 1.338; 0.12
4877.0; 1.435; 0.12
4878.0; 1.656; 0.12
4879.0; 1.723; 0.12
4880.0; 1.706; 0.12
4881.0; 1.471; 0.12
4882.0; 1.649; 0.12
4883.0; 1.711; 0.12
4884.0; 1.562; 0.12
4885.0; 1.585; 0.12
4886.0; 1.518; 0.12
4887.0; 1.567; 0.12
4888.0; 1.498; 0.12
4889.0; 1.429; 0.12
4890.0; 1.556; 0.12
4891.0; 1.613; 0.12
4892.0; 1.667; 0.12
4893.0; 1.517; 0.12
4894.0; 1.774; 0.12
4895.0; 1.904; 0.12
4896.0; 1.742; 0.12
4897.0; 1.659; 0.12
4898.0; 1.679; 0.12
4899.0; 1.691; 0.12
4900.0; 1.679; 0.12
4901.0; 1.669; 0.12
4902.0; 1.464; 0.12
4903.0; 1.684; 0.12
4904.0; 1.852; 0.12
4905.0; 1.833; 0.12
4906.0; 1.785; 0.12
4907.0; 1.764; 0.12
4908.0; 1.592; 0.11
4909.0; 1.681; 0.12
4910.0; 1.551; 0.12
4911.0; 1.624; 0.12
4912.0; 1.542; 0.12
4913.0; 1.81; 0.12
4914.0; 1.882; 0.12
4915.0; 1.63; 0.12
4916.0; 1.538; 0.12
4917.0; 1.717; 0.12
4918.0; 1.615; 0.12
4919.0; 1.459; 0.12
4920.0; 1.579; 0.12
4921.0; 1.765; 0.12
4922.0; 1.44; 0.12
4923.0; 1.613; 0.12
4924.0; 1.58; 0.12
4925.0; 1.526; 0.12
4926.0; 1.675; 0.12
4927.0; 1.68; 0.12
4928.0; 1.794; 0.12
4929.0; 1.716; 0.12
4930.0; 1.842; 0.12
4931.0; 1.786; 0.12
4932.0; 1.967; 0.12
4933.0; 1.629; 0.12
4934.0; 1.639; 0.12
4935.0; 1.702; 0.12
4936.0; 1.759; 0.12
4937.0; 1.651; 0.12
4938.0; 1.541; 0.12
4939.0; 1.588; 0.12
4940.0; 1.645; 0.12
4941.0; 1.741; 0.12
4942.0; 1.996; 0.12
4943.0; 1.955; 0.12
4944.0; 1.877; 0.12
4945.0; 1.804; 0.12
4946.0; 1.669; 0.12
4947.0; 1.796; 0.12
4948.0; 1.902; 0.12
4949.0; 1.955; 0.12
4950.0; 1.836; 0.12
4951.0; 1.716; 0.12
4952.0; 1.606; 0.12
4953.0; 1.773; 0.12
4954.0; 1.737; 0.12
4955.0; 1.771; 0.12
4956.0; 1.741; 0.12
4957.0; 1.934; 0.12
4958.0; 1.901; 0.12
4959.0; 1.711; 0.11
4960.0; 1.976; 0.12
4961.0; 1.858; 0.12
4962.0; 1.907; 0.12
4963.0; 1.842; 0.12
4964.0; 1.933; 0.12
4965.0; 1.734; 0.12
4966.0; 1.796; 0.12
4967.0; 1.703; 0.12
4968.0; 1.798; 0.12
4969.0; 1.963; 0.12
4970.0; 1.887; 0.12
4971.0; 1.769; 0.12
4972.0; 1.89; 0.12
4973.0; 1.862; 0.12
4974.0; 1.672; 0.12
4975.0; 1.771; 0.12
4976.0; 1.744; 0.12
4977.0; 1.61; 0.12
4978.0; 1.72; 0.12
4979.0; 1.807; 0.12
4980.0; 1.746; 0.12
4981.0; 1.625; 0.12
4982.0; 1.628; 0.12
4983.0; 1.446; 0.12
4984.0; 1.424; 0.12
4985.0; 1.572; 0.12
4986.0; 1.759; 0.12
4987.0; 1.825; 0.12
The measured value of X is -1.1 angstrom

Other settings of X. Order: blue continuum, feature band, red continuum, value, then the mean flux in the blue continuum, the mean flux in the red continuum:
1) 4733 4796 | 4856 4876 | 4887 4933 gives 0.8 angstrom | 1.65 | 1.67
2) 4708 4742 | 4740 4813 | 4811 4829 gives -0.9 angstrom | 1.59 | 1.65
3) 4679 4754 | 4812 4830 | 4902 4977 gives 0.2 angstrom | 1.59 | 1.74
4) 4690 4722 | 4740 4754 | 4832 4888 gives -1.1 angstrom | 1.57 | 1.62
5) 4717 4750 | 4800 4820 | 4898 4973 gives 0.6 angstrom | 1.63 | 1.74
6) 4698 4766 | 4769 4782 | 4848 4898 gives -0.6 angstrom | 1.61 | 1.6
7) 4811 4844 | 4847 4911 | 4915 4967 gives 2.8 angstrom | 1.65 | 1.74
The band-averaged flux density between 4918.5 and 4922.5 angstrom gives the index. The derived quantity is 1.56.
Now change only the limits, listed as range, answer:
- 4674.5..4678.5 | 1.72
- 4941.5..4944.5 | 1.94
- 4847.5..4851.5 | 1.56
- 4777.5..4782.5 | 1.69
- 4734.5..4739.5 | 1.63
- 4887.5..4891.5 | 1.52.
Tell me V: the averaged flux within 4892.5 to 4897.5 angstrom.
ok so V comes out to 1.72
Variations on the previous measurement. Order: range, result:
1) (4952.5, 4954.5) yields 1.75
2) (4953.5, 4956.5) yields 1.75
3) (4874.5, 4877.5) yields 1.43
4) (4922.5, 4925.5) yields 1.57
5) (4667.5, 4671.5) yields 1.5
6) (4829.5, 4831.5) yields 1.61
